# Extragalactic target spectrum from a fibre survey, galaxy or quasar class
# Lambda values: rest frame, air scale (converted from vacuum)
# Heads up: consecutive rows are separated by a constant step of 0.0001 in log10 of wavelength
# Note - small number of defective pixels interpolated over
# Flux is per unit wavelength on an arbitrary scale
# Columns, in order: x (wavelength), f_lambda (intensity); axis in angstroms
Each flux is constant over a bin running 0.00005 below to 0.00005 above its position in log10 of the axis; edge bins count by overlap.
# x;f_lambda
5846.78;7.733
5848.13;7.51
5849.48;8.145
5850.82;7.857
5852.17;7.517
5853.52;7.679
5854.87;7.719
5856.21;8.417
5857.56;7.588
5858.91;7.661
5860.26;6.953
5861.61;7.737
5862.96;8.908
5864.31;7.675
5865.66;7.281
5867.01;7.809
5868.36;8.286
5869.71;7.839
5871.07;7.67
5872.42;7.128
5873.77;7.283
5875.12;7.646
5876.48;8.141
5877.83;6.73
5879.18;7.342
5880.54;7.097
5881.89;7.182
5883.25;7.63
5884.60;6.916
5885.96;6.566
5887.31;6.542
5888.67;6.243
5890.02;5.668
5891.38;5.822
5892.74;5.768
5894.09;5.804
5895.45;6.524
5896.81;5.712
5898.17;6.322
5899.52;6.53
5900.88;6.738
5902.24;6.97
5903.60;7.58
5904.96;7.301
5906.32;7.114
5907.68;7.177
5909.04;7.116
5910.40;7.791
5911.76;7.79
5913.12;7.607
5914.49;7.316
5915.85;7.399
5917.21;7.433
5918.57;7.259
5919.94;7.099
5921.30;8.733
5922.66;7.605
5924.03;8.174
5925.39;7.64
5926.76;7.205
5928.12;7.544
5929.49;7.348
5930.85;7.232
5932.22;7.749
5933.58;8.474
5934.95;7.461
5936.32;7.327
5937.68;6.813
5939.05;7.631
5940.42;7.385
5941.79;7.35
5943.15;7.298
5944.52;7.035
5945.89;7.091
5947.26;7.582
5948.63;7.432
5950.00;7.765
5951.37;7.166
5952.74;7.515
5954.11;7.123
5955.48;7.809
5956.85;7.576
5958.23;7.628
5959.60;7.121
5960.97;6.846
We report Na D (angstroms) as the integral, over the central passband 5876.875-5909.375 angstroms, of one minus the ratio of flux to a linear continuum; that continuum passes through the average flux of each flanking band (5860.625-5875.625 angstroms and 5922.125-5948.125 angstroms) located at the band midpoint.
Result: 4.0 angstroms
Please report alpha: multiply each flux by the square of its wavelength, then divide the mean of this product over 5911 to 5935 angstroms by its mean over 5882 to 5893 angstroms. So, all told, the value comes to 1.19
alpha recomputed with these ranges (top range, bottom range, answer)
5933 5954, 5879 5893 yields 1.14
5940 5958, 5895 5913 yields 1.07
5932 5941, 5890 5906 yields 1.19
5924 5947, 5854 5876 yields 0.99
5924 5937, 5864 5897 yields 1.11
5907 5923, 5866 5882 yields 1.02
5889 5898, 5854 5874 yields 0.77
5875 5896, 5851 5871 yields 0.87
